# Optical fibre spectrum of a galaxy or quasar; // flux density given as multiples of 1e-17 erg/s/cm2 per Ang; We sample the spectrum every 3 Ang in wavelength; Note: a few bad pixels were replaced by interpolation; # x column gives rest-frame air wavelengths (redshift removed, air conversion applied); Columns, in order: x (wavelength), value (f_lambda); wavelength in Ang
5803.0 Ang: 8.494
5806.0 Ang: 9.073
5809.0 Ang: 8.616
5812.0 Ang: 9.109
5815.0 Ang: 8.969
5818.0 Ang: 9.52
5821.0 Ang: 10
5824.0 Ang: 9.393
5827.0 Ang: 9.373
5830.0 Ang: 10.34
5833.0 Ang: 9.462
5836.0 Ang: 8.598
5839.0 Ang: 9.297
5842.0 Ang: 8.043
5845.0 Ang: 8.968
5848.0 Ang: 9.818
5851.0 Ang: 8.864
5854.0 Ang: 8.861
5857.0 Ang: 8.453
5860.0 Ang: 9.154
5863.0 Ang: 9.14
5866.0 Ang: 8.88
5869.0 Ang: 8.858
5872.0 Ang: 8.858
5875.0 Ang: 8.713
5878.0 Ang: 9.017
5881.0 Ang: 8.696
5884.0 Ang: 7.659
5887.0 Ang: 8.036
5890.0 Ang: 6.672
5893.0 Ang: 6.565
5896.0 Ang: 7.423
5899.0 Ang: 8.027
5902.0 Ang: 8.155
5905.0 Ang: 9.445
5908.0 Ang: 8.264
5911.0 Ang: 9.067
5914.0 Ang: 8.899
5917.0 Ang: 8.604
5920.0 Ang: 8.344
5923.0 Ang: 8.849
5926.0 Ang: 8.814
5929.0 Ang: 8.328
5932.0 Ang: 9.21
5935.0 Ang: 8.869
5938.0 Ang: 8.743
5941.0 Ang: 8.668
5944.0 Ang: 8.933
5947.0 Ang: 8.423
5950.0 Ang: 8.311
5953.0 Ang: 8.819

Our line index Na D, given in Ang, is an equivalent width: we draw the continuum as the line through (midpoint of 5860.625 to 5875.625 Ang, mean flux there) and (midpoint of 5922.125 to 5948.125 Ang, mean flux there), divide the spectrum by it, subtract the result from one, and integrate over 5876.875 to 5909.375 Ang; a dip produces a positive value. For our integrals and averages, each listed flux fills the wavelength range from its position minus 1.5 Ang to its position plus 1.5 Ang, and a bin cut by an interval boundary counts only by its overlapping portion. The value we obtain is 3.2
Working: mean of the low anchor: 8.92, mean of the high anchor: 8.76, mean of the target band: 7.98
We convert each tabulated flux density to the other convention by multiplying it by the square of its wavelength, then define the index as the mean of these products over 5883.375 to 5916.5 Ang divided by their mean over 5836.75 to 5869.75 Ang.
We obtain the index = 0.9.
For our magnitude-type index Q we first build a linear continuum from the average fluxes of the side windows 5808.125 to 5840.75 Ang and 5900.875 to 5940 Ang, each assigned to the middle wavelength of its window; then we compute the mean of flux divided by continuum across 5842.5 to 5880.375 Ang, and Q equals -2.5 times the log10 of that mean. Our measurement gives 0.02 mag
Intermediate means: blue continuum 9.34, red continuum 8.74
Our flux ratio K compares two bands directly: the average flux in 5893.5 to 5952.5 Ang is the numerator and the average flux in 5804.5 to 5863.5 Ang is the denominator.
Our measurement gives 0.94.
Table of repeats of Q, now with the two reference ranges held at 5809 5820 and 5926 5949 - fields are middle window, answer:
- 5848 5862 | 0.01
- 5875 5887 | 0.06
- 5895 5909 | 0.07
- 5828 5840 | -0.04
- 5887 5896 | 0.26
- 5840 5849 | 0.02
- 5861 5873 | 0.00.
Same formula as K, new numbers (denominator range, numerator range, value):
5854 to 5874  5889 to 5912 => 0.90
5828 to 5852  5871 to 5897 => 0.87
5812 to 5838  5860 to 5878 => 0.95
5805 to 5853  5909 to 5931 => 0.94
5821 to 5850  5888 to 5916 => 0.87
